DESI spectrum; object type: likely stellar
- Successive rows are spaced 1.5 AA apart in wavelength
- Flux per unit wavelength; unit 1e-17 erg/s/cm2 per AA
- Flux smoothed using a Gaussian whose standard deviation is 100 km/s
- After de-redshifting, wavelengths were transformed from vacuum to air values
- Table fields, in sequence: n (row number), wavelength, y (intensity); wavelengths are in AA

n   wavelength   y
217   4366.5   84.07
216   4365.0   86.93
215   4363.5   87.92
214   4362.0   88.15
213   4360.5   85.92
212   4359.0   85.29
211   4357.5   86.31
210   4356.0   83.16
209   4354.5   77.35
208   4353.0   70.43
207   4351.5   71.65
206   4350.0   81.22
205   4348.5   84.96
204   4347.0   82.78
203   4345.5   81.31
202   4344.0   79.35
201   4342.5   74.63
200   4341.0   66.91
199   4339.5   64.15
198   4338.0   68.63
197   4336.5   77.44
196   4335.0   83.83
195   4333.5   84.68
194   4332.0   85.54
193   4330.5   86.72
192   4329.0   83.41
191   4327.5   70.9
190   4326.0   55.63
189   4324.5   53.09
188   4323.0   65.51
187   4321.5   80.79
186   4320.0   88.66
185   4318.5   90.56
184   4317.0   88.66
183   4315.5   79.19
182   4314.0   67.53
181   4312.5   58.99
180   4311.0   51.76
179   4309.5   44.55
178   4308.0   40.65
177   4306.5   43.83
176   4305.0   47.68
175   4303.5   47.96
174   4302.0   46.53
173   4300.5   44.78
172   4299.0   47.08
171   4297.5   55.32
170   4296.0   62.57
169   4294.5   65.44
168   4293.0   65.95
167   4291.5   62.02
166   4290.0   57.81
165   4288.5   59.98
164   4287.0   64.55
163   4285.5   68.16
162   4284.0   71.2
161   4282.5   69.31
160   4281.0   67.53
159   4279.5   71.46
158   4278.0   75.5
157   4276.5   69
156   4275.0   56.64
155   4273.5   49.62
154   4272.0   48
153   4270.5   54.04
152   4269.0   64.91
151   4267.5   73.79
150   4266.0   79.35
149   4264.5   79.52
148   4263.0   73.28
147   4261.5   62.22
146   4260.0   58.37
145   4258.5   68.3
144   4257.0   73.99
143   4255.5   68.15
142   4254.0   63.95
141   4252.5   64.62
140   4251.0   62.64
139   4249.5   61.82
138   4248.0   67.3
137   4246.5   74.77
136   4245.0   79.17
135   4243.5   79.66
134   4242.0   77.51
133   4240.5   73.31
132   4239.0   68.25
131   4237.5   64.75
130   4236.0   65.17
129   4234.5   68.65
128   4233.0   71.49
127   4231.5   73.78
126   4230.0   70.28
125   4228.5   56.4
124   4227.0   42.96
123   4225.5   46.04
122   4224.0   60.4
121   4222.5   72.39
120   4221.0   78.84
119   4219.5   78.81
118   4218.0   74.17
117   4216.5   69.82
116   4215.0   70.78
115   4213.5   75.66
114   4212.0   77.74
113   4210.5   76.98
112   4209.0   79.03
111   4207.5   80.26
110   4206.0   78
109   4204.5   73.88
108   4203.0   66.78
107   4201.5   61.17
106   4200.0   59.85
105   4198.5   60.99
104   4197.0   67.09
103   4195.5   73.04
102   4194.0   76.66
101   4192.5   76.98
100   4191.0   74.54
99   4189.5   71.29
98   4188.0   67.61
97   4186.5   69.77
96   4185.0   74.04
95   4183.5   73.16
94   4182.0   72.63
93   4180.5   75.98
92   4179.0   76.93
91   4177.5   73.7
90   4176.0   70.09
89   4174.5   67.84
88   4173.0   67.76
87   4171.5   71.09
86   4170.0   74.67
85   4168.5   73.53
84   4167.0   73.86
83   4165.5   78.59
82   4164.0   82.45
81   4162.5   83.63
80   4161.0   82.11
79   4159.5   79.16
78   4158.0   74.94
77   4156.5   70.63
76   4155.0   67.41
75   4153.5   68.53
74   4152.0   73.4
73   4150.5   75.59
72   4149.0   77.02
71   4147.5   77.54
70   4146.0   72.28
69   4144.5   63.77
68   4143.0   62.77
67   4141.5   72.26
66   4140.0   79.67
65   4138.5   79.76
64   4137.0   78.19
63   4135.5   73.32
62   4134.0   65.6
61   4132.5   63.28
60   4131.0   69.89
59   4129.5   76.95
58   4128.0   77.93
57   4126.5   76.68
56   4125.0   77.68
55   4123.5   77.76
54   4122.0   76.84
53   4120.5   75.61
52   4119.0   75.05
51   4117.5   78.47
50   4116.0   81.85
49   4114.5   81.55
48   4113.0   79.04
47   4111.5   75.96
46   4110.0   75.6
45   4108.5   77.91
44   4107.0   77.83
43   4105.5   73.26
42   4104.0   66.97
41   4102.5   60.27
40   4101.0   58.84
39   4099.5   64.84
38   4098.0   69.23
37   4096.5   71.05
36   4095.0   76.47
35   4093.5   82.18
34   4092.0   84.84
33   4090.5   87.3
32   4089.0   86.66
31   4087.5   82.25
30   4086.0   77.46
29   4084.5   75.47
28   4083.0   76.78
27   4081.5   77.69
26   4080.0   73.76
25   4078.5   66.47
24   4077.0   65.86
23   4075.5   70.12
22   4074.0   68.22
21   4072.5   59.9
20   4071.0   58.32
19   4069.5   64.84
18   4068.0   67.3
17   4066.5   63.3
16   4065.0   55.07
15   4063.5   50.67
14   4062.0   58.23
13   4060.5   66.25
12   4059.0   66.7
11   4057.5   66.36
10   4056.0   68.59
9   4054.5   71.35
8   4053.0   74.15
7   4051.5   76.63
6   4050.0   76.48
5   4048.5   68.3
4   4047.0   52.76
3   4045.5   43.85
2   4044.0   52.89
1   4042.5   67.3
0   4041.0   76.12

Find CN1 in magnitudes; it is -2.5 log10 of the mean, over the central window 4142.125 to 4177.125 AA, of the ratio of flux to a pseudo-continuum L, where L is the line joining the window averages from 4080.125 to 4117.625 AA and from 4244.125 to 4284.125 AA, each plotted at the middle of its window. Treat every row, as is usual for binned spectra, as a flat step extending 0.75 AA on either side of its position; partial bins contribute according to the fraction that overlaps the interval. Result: -0.01 mag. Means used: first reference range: 75.9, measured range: 73.4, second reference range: 67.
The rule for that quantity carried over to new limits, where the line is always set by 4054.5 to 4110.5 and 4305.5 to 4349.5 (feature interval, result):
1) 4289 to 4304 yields 0.27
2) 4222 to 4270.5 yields 0.06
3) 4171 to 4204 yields 0.01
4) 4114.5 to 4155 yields -0.06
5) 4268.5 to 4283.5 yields 0.14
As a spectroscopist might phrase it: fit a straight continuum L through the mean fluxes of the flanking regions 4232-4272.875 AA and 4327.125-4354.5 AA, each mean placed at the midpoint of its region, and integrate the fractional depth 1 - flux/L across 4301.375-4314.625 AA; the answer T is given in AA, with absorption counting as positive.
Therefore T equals 4.37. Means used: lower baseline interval 68.4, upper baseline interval 77.8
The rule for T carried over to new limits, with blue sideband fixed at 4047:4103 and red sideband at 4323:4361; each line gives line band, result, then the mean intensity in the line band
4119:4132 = -0.9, 75.9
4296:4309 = 4.8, 47.6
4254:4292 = 4.6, 65.9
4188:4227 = 1.4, 70.6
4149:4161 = -0.3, 73.7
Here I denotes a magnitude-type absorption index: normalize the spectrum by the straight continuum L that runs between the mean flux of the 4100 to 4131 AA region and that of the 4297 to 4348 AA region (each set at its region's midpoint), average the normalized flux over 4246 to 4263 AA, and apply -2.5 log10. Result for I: 0.06 mag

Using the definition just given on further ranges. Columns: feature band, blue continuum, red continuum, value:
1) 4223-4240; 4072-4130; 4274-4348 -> 0.11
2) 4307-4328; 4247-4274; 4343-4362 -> 0.13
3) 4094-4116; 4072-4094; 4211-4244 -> 0.03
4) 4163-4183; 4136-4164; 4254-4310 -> -0.02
